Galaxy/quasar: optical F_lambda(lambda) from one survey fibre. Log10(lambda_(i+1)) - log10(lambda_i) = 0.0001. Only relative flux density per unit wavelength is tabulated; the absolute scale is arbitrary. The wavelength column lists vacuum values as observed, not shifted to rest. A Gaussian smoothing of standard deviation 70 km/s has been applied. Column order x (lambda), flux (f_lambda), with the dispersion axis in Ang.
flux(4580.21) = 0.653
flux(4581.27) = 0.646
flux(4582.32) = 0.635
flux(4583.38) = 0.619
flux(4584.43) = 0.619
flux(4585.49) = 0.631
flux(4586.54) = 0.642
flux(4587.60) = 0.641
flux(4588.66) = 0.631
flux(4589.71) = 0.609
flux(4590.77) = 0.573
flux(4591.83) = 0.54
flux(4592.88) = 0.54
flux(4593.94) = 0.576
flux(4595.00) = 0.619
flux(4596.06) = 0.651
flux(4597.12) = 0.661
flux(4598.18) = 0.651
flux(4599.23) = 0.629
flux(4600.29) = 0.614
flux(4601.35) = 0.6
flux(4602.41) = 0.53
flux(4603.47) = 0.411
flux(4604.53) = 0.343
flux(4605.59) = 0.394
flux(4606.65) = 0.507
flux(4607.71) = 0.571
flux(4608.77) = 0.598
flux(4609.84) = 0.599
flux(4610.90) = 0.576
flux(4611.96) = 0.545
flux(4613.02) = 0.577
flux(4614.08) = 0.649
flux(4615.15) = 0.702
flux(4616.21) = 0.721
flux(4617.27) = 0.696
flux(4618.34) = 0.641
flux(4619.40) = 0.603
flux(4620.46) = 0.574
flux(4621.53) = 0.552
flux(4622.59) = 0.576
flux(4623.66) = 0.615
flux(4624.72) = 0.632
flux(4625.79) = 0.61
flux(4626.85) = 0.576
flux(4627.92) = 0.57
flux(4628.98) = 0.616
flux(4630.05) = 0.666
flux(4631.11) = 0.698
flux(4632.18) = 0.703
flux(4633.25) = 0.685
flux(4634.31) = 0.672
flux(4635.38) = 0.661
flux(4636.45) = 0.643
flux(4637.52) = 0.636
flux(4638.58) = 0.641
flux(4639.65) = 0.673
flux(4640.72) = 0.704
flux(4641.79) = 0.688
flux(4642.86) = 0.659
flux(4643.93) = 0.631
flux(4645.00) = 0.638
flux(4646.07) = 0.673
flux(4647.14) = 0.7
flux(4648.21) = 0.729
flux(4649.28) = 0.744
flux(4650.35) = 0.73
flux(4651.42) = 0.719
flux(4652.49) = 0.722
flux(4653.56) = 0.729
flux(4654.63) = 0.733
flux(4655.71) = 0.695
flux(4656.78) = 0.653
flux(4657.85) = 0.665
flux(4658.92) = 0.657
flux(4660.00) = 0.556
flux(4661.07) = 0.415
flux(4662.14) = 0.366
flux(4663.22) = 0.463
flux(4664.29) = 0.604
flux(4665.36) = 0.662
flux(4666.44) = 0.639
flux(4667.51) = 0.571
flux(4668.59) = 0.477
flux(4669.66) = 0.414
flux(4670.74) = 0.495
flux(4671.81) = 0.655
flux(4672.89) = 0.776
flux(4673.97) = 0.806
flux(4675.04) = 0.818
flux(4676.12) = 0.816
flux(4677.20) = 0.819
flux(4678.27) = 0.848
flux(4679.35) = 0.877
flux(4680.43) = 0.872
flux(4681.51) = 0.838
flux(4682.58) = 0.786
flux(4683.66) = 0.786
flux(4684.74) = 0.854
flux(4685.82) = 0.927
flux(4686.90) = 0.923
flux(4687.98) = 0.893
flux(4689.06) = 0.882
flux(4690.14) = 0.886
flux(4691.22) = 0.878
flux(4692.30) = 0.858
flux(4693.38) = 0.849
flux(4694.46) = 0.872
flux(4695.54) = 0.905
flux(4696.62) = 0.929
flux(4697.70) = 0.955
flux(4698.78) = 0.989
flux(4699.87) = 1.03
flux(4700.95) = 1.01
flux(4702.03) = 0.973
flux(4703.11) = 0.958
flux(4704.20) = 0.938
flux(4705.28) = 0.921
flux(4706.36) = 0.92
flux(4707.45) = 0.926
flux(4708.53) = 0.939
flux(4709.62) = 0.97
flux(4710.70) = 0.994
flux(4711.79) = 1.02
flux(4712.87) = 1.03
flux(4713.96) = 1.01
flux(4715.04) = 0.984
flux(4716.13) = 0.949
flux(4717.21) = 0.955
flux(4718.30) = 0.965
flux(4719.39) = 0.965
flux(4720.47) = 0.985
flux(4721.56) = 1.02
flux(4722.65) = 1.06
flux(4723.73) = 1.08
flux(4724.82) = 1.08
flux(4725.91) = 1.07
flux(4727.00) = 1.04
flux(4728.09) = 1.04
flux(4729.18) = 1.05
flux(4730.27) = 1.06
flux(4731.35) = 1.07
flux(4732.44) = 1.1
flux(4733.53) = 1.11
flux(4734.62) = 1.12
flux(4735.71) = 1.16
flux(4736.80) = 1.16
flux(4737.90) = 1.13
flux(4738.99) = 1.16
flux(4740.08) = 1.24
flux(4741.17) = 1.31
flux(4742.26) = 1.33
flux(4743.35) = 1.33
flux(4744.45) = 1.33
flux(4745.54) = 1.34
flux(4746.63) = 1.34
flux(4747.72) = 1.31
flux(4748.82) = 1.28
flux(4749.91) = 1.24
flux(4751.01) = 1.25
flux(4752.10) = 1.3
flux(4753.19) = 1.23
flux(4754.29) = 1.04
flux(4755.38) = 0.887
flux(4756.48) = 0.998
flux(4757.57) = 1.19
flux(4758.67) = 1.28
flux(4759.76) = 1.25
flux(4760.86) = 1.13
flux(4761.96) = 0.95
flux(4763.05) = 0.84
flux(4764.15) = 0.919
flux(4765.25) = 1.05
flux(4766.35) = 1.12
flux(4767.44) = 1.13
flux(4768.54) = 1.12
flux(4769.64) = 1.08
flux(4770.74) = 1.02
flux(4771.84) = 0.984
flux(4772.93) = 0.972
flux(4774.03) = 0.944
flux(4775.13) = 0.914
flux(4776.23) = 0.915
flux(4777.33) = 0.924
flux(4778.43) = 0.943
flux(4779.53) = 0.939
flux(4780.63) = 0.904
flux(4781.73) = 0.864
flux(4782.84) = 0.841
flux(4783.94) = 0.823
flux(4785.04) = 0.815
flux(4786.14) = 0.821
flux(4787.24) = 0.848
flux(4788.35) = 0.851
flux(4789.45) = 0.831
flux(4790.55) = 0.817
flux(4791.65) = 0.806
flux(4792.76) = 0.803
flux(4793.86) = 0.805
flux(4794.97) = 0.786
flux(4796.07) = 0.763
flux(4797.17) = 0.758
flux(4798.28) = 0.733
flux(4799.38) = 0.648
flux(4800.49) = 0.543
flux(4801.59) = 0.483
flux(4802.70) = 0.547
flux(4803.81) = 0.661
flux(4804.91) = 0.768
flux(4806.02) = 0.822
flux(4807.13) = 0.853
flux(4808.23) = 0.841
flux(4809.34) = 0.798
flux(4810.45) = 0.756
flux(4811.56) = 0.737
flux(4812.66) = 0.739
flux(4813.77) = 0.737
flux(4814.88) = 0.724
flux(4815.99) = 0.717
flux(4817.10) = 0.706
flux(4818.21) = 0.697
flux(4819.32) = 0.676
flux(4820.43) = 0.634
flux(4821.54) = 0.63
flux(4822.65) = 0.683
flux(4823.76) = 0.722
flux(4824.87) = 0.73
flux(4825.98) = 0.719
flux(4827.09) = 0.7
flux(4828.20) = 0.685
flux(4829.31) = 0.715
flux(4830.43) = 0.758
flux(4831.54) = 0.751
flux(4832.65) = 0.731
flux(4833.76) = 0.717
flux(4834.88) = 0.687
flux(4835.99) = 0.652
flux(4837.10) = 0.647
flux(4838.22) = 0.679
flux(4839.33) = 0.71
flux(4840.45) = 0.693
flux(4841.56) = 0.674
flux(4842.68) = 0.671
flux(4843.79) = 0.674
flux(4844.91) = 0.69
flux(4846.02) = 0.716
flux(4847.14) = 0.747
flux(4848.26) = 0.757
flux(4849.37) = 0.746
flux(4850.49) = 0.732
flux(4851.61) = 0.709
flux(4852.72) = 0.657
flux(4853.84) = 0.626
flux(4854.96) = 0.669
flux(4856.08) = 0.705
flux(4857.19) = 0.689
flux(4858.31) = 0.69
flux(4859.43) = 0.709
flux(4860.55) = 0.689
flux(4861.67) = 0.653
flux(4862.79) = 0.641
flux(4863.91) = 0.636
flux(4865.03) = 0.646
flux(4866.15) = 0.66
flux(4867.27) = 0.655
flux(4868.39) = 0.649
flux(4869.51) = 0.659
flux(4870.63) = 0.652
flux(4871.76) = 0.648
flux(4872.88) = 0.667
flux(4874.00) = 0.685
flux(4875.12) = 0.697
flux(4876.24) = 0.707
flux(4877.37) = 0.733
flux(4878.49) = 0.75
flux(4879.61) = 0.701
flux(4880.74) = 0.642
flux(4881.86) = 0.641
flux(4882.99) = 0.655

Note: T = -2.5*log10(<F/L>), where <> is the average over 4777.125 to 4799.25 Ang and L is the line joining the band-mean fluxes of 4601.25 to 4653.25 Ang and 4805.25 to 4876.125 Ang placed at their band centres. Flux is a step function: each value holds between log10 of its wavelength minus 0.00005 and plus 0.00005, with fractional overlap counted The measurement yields -0.21 mag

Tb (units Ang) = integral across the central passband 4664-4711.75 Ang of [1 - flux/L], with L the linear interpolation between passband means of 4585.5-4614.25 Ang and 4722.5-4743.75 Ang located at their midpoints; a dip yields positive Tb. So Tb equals 5.59 Ang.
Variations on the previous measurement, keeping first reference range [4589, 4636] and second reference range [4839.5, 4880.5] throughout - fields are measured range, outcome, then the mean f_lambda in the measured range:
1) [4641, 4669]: -1.1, 0.636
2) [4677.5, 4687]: -3.5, 0.853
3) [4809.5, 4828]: -1.0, 0.708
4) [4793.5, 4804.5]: -0.1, 0.672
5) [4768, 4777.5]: -4.8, 0.988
